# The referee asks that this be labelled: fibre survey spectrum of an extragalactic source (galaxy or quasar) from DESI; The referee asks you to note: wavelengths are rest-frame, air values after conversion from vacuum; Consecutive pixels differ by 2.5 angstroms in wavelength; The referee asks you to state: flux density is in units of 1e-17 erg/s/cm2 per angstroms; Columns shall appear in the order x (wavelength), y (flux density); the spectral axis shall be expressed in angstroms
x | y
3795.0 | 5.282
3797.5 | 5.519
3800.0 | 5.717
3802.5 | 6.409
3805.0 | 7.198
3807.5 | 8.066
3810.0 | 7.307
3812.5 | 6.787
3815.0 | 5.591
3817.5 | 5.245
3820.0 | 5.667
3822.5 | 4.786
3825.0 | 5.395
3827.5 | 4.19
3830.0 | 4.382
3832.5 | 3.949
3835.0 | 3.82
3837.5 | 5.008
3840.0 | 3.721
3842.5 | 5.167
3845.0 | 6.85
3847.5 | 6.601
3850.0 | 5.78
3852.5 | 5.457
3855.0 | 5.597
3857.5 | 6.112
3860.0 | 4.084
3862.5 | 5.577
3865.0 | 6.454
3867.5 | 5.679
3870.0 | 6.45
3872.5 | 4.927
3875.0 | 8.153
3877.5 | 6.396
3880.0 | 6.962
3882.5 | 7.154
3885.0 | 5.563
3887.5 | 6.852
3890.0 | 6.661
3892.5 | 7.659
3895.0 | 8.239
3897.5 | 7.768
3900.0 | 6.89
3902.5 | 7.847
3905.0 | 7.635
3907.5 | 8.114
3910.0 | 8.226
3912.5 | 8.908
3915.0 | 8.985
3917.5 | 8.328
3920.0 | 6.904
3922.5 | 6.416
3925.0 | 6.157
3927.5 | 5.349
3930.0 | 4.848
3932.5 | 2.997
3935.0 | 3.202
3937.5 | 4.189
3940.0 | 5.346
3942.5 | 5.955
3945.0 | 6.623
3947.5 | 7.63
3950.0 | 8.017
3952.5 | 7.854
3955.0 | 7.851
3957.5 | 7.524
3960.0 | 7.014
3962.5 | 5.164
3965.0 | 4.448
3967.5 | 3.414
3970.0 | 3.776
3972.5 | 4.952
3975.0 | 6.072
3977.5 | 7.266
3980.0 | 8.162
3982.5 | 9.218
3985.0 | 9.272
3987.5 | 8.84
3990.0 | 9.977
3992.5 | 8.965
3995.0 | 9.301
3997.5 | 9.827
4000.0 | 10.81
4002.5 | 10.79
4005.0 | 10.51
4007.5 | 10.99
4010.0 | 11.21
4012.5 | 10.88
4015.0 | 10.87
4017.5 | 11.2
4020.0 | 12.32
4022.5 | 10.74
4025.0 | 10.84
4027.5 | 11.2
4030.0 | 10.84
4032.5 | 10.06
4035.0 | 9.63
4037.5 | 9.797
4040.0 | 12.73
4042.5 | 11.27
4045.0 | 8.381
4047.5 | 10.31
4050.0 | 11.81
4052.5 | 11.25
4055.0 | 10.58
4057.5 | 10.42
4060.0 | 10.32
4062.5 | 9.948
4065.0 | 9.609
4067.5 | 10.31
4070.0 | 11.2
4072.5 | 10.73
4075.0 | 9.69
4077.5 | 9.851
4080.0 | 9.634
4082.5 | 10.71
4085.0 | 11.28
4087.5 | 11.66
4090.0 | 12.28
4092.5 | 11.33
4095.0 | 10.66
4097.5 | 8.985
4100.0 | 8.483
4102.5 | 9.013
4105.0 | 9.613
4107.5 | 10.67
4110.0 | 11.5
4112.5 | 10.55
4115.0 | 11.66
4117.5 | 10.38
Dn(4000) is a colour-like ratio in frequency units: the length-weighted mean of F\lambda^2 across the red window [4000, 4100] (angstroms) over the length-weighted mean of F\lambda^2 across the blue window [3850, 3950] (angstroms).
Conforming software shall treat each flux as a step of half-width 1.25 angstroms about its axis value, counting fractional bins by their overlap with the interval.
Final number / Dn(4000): 1.77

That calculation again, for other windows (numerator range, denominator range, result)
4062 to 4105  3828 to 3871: 2.18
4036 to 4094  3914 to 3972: 1.90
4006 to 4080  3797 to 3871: 2.11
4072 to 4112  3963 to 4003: 1.42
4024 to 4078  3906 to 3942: 1.78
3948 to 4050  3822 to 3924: 1.53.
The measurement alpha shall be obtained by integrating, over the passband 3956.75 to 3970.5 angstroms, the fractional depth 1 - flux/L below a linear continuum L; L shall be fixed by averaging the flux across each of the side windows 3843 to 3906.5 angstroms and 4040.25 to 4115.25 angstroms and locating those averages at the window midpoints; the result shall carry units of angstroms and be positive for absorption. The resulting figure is 5.0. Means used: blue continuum 6.52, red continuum 10.5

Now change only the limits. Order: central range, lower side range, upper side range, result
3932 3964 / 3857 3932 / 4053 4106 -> 6.88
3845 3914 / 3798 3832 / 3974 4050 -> 5.07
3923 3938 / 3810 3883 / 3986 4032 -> 6.56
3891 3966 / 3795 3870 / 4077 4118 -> 5.87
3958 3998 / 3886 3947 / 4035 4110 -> 5.02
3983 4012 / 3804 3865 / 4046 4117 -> -4.05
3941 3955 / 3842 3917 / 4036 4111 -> 1.48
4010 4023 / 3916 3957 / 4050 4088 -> -3.64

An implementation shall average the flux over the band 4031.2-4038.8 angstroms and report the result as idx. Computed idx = 9.85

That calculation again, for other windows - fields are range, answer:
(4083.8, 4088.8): 11.5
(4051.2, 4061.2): 10.6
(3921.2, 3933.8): 5.15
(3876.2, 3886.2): 6.53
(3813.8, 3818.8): 5.42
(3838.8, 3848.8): 5.6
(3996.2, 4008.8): 10.6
